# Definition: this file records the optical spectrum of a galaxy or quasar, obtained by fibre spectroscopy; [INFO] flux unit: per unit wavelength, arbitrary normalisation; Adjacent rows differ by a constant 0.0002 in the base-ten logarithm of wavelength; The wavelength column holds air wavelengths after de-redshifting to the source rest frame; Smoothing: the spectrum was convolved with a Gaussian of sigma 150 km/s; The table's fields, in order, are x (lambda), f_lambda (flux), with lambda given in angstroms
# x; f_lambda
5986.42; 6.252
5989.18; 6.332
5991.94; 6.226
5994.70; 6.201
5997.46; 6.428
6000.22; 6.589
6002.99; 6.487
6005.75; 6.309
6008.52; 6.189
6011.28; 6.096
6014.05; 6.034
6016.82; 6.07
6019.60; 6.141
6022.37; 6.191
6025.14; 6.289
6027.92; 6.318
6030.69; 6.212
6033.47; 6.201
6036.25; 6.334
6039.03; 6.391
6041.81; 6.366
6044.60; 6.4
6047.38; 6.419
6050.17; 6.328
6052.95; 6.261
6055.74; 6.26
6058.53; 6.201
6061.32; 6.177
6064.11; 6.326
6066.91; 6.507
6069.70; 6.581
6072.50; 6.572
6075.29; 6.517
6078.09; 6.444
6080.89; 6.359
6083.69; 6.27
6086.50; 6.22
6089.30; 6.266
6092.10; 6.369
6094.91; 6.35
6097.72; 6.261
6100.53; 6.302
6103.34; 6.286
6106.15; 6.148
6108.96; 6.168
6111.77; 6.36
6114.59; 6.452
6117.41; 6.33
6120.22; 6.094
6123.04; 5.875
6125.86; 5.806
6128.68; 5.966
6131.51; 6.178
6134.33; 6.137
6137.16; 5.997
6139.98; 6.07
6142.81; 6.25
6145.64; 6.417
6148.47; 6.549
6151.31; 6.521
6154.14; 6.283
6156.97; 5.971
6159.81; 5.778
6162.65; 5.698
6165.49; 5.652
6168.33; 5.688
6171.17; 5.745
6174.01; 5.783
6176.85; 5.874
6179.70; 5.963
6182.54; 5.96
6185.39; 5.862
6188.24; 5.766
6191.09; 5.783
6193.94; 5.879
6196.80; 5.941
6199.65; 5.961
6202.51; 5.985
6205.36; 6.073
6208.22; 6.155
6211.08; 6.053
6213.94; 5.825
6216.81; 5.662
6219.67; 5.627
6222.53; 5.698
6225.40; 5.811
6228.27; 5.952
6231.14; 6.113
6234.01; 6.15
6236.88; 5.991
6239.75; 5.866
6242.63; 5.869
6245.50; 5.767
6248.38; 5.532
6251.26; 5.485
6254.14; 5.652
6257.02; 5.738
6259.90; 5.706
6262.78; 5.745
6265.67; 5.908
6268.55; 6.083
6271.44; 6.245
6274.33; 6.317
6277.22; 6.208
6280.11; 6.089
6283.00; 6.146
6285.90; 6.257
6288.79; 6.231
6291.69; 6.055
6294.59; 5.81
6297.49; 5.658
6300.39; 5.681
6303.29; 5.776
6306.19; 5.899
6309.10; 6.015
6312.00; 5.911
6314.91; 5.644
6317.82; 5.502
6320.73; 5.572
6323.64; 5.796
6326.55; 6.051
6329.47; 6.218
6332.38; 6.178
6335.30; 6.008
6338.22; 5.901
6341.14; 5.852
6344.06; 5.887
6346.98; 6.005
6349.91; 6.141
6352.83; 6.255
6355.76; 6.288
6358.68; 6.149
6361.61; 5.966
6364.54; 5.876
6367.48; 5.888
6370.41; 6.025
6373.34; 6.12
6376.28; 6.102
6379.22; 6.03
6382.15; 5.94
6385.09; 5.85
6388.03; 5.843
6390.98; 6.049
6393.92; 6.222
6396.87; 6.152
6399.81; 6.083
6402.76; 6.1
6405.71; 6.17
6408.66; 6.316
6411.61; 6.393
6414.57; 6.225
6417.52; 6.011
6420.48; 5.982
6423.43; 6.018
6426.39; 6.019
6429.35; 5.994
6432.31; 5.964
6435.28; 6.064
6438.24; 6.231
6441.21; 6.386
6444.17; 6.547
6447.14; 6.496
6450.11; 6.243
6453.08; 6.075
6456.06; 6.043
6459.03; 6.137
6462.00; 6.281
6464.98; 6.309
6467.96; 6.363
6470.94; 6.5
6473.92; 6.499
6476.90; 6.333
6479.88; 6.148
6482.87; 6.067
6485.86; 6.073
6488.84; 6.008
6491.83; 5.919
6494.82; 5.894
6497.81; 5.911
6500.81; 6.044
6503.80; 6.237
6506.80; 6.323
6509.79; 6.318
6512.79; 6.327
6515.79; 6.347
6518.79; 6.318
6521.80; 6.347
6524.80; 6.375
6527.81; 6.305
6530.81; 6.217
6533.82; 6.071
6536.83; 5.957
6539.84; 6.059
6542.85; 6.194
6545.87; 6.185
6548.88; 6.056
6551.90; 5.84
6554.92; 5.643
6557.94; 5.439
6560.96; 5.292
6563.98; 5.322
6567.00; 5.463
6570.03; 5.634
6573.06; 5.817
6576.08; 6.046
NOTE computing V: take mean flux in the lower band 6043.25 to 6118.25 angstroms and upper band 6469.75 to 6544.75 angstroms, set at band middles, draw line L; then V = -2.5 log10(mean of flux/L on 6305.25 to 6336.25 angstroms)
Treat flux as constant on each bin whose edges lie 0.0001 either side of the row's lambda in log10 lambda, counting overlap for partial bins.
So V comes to 0.07 mag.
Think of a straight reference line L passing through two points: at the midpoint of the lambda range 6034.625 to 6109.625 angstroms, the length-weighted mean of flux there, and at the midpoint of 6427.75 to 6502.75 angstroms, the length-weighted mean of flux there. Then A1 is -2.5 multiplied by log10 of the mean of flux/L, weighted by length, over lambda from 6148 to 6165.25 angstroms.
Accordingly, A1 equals 0.04 mag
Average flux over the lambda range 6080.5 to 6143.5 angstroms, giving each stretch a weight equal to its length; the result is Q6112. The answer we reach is 6.19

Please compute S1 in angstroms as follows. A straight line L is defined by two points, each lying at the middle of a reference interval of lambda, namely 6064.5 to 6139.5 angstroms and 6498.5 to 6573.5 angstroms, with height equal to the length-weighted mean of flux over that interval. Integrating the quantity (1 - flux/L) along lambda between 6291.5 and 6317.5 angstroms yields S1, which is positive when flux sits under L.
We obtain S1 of 1.4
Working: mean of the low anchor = 6.26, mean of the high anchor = 6.01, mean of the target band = 5.8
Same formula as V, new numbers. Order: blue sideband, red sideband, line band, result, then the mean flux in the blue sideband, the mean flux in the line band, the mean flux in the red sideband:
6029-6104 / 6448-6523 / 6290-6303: 0.08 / 6.34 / 5.81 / 6.2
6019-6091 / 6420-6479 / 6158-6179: 0.10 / 6.33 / 5.76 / 6.23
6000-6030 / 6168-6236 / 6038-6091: -0.04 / 6.23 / 6.36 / 5.89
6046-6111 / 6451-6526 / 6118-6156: 0.03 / 6.33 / 6.17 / 6.21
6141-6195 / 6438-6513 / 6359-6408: 0.02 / 5.97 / 6.03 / 6.22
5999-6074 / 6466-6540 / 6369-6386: 0.04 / 6.31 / 6.02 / 6.2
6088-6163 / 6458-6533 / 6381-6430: 0.02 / 6.19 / 6.08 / 6.22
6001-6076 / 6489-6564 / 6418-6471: -0.02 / 6.3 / 6.19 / 6.05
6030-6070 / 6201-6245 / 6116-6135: 0.02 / 6.33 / 6.05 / 5.92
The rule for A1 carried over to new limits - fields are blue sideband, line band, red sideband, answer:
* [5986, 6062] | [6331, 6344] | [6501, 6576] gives 0.03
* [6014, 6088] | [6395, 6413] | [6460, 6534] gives 0.01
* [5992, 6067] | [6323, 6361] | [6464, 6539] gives 0.03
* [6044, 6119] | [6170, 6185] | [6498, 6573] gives 0.07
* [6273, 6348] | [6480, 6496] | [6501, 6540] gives 0.03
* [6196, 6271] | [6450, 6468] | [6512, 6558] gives -0.02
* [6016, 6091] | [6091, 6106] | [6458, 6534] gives 0.00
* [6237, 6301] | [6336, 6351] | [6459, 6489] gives 0.02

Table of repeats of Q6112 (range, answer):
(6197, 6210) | 6.04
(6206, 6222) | 5.87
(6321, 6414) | 6.06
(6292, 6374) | 5.93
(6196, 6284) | 5.91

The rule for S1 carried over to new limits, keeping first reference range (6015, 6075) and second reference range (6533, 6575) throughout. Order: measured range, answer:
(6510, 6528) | -1.6 angstroms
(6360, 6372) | 0.1 angstroms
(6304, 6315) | 0.3 angstroms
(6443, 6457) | -0.9 angstroms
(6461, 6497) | -2.0 angstroms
